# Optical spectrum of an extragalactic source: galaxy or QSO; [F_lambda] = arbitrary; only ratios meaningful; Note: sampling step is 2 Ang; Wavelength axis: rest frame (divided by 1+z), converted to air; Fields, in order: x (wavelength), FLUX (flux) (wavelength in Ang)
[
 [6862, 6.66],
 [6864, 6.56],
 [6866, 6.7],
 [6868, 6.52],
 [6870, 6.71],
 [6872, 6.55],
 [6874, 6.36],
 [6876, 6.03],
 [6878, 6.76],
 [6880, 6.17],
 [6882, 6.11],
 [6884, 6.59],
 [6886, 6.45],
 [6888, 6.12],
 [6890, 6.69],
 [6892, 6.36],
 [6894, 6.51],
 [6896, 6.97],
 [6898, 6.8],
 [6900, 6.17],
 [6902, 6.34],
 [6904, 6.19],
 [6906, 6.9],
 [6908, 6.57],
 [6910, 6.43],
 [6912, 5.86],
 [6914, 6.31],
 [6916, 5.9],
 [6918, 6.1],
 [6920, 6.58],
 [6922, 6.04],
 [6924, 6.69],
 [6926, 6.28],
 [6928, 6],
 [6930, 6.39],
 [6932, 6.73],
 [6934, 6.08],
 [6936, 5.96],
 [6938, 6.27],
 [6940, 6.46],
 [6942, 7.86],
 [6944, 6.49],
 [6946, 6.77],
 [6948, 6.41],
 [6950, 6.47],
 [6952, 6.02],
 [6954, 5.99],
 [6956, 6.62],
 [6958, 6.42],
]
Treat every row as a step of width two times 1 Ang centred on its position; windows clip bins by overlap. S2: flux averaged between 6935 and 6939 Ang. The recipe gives 6.12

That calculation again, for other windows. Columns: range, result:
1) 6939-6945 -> 6.94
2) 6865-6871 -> 6.64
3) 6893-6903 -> 6.56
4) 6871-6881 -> 6.37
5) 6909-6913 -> 6.14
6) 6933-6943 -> 6.53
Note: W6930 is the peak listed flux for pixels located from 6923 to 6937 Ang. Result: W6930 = 6.73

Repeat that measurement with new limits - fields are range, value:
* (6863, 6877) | 6.71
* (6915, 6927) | 6.69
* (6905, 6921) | 6.9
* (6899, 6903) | 6.34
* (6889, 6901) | 6.97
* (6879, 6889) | 6.59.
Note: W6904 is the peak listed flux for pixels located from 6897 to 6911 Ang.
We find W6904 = 6.9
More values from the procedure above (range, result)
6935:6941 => 6.46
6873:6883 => 6.76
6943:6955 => 6.77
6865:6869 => 6.7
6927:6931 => 6.39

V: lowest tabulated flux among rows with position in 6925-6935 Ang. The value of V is 6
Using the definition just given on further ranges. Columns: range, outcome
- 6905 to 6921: 5.86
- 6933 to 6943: 5.96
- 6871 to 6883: 6.03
